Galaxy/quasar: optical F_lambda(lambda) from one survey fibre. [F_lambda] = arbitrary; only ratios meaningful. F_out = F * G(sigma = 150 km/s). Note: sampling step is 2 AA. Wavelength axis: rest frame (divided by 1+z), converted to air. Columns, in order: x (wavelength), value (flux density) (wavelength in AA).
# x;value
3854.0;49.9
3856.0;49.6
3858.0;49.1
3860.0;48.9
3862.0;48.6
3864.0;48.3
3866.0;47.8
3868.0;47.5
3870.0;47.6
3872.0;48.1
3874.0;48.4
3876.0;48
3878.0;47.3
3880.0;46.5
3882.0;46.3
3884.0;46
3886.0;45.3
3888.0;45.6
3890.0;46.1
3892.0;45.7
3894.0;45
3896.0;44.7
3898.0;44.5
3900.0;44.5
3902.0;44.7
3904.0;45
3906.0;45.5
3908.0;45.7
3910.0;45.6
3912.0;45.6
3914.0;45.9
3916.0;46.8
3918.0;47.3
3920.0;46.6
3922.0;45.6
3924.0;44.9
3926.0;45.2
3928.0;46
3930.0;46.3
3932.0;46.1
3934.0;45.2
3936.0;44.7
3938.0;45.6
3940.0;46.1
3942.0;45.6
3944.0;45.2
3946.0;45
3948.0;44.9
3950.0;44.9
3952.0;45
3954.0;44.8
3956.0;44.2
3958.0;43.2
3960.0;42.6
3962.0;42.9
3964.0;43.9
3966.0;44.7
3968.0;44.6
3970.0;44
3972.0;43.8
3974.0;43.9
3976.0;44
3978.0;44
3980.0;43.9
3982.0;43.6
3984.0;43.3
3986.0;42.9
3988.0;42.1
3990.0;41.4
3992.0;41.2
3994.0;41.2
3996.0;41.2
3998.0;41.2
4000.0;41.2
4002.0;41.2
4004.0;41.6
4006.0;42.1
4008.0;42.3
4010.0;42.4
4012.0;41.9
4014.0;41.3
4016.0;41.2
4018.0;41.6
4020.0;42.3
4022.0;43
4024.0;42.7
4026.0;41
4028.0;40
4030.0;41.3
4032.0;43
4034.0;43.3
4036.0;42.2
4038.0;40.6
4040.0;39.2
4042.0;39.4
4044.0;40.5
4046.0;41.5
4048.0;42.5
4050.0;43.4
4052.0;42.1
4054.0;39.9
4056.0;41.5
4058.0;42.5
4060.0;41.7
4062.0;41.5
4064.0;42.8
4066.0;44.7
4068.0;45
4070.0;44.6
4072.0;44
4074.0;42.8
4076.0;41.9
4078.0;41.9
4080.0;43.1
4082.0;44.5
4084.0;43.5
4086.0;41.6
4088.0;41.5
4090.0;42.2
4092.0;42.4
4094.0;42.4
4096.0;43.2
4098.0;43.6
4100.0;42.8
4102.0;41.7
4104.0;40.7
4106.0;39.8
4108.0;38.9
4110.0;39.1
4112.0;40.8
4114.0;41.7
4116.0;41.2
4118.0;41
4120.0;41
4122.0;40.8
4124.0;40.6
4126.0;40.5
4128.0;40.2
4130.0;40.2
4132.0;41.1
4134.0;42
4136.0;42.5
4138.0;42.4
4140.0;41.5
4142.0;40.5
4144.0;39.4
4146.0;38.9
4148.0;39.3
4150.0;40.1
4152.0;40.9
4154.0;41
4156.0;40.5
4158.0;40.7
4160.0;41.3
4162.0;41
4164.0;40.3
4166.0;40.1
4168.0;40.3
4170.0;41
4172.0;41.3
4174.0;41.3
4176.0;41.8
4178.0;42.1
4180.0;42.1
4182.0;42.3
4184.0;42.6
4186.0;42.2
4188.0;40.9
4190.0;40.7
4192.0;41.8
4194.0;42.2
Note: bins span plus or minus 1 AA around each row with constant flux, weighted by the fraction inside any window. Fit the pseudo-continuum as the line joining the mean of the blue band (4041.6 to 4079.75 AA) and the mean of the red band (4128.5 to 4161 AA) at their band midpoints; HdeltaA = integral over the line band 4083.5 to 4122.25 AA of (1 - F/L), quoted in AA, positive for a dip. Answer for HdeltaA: 0.1 AA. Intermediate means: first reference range 42.4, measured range 41.5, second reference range 40.8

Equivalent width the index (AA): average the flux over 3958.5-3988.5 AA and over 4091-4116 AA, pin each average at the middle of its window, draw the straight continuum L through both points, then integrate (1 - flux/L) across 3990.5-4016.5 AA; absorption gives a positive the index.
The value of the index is 1.0 AA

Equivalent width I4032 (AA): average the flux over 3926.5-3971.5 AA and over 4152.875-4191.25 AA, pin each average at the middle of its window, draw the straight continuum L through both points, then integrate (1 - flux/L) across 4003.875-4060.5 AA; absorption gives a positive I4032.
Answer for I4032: 2.4 AA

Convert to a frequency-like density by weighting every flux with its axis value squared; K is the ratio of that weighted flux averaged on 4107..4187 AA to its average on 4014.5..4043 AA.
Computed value 1.0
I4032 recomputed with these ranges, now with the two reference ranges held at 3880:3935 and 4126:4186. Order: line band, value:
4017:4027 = 0.3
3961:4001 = 1.2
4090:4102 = -0.2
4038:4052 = 0.6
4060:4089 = -0.4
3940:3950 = -0.1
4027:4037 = 0.3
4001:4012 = 0.5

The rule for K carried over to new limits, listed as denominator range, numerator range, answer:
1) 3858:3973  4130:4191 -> 1.01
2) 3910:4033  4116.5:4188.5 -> 1.03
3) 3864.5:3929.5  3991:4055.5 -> 0.96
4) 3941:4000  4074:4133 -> 1.02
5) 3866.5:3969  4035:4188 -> 1.00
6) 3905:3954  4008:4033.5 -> 0.96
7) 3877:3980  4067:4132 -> 1.01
